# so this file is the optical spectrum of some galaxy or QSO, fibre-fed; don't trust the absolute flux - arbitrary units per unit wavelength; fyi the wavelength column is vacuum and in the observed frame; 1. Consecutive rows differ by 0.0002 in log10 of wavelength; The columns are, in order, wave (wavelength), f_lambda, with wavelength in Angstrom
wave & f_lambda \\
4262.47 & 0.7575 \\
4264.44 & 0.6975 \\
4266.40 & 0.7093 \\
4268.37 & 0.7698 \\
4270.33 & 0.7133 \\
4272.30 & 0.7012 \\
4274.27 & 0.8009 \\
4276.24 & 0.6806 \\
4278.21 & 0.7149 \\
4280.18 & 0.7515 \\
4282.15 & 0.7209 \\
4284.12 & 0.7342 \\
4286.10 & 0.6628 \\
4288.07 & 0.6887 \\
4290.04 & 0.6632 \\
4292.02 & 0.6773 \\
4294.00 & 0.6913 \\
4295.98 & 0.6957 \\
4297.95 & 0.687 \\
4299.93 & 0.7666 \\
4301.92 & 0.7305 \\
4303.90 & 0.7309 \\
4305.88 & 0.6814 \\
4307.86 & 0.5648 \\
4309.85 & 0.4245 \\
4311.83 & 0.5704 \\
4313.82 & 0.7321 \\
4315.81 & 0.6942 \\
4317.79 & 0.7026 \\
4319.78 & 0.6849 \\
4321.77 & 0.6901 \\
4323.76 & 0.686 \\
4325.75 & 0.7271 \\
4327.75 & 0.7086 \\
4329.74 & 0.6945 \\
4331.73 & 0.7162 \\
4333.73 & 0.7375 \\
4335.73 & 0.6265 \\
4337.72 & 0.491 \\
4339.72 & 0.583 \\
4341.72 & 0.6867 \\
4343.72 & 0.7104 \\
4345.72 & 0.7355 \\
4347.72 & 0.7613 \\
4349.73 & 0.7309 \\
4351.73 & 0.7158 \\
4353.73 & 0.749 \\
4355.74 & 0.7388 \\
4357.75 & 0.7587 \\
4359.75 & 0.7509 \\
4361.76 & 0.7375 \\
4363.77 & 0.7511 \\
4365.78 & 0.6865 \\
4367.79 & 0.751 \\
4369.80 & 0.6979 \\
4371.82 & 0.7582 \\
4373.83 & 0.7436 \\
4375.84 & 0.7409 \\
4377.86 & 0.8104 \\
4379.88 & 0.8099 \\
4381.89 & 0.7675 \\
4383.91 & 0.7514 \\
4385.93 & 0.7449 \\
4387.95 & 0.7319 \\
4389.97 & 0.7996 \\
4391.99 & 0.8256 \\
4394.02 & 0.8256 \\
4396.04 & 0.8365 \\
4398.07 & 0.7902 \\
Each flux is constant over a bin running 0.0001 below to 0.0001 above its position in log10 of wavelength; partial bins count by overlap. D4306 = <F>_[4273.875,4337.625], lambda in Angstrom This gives 0.685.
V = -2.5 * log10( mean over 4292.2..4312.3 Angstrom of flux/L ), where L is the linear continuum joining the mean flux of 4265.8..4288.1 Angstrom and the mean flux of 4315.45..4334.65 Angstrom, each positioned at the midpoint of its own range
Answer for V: 0.09 mag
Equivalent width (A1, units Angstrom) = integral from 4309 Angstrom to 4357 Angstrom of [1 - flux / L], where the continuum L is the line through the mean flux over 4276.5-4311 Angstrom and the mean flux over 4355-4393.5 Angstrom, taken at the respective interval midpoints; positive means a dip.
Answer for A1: 2.5 Angstrom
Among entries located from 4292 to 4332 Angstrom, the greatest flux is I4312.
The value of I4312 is 0.7666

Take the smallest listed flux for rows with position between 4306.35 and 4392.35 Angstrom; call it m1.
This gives 0.4245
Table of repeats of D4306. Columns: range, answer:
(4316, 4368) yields 0.704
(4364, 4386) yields 0.751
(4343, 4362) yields 0.739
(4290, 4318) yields 0.667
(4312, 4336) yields 0.698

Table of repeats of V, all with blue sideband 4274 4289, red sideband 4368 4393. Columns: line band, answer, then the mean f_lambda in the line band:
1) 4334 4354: 0.10 mag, 0.679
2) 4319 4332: 0.06 mag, 0.701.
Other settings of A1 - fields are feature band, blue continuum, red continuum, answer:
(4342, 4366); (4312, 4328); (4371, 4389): -0.07 Angstrom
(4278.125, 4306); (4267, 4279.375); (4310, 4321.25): -0.37 Angstrom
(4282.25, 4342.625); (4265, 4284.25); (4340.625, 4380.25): 5.10 Angstrom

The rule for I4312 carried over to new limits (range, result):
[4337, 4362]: 0.7613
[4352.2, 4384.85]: 0.8104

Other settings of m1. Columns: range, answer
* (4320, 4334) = 0.686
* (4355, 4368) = 0.6865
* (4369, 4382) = 0.6979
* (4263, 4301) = 0.6628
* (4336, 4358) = 0.491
